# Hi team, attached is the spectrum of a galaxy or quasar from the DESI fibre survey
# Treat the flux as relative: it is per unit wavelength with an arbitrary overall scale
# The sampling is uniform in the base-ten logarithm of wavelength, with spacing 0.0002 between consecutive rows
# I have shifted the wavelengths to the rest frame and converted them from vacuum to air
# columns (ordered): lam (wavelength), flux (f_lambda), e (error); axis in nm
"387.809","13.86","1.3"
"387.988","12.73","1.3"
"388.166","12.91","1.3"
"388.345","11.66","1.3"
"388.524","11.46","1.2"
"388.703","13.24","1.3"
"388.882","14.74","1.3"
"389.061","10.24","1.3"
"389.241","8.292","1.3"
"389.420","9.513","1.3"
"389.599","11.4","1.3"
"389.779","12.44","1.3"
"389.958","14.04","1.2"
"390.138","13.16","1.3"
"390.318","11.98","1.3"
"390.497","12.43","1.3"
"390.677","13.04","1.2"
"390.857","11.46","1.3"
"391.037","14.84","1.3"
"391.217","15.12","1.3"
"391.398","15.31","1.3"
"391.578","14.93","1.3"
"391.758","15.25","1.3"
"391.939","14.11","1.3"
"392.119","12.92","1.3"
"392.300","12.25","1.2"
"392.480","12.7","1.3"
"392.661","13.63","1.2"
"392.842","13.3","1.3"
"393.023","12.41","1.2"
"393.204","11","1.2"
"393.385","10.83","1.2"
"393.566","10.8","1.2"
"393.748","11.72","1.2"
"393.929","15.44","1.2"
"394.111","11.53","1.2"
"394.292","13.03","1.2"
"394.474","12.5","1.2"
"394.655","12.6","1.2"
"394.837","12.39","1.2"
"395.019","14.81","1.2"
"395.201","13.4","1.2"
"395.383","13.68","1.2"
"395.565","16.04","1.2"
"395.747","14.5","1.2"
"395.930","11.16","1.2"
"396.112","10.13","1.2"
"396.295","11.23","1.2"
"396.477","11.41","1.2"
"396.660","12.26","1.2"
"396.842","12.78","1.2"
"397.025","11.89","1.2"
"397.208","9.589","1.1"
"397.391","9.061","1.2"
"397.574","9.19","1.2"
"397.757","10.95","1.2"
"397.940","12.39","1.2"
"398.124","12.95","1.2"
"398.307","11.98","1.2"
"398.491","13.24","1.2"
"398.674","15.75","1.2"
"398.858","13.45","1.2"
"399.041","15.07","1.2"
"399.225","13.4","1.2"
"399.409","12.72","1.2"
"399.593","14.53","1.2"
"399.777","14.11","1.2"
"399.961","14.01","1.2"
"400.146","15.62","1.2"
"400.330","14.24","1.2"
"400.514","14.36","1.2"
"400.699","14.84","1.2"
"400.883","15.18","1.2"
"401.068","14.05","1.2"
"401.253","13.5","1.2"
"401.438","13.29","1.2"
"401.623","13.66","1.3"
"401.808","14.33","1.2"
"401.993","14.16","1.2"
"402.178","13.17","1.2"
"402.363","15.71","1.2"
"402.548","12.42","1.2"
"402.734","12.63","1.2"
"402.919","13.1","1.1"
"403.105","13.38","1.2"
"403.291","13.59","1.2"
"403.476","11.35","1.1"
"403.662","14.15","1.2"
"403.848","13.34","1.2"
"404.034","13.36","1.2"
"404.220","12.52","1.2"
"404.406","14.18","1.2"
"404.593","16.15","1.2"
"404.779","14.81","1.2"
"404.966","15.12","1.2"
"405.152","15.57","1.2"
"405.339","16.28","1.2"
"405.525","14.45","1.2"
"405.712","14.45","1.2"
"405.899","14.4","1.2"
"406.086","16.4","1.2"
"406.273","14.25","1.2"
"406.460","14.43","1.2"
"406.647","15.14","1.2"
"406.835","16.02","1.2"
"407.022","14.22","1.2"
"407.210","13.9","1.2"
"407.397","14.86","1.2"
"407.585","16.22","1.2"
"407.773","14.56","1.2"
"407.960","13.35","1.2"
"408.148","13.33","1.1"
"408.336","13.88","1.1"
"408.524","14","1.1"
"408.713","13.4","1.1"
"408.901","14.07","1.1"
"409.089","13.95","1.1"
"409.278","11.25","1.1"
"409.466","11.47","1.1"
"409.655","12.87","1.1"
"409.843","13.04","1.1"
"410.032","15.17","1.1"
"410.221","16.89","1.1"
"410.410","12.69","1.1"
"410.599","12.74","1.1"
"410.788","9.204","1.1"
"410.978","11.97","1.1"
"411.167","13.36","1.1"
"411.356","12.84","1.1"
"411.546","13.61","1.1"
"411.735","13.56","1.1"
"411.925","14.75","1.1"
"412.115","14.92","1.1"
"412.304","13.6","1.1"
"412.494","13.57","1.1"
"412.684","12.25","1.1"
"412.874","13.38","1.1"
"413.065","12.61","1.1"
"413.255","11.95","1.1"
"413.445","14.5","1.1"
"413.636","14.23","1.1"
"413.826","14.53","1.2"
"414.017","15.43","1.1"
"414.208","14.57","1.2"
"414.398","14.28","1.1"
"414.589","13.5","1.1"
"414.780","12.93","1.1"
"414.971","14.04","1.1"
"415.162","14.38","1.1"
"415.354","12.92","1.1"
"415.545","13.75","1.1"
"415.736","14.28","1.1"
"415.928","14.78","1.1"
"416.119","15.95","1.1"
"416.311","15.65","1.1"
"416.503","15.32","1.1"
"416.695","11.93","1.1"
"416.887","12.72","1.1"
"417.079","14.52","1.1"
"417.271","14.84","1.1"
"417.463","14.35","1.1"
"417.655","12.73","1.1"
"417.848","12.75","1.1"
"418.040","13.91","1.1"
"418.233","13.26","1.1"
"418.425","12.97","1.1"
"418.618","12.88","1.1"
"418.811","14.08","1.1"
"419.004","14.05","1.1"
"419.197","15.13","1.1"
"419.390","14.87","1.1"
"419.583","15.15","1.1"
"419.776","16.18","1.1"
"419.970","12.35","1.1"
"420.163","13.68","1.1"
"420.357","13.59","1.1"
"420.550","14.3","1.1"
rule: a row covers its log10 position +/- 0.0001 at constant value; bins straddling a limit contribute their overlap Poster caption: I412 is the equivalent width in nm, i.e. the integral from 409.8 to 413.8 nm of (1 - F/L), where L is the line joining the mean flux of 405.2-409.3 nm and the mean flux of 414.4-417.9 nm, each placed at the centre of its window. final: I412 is 0.23 nm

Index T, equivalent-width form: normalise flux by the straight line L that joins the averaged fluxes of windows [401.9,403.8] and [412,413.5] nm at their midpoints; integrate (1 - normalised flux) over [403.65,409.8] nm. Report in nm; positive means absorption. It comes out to -0.407 nm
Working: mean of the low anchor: 13.4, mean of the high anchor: 13.3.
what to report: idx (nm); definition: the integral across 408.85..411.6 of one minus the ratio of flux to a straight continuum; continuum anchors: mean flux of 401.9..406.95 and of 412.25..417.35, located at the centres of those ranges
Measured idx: 0.21 nm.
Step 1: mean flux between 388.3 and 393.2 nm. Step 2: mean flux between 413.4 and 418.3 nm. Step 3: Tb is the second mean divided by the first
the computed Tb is 1.10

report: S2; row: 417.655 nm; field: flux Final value 12.73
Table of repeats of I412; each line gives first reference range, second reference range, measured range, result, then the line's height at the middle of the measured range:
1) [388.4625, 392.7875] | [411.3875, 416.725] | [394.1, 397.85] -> 0.29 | 13.1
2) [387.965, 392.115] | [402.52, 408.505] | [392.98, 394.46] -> 0.12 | 13.2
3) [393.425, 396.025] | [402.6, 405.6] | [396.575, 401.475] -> 0.13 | 13.5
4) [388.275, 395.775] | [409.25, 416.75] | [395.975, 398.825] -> 0.30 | 13.1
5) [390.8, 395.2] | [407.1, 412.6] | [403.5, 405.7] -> -0.17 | 13.4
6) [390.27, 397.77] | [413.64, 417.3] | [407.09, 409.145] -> -0.07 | 13.7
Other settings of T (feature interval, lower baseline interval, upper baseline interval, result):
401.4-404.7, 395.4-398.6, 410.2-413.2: -0.32 nm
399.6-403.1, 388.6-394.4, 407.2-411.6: -0.24 nm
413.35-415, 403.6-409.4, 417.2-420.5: -0.02 nm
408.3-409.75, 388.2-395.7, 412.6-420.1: 0.06 nm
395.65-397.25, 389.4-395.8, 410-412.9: 0.17 nm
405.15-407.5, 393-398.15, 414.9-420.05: -0.33 nm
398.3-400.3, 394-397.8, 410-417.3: -0.26 nm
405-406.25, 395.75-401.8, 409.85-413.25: -0.20 nm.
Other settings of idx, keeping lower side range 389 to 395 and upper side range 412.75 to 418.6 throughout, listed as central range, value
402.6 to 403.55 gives 0.029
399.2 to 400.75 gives -0.136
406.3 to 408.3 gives -0.167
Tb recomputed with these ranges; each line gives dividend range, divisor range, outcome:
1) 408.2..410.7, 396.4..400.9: 1.04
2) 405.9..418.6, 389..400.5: 1.08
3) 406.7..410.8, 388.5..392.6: 1.07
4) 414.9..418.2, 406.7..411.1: 1.03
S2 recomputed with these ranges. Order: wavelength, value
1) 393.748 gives 11.72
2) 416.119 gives 15.95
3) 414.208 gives 14.57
